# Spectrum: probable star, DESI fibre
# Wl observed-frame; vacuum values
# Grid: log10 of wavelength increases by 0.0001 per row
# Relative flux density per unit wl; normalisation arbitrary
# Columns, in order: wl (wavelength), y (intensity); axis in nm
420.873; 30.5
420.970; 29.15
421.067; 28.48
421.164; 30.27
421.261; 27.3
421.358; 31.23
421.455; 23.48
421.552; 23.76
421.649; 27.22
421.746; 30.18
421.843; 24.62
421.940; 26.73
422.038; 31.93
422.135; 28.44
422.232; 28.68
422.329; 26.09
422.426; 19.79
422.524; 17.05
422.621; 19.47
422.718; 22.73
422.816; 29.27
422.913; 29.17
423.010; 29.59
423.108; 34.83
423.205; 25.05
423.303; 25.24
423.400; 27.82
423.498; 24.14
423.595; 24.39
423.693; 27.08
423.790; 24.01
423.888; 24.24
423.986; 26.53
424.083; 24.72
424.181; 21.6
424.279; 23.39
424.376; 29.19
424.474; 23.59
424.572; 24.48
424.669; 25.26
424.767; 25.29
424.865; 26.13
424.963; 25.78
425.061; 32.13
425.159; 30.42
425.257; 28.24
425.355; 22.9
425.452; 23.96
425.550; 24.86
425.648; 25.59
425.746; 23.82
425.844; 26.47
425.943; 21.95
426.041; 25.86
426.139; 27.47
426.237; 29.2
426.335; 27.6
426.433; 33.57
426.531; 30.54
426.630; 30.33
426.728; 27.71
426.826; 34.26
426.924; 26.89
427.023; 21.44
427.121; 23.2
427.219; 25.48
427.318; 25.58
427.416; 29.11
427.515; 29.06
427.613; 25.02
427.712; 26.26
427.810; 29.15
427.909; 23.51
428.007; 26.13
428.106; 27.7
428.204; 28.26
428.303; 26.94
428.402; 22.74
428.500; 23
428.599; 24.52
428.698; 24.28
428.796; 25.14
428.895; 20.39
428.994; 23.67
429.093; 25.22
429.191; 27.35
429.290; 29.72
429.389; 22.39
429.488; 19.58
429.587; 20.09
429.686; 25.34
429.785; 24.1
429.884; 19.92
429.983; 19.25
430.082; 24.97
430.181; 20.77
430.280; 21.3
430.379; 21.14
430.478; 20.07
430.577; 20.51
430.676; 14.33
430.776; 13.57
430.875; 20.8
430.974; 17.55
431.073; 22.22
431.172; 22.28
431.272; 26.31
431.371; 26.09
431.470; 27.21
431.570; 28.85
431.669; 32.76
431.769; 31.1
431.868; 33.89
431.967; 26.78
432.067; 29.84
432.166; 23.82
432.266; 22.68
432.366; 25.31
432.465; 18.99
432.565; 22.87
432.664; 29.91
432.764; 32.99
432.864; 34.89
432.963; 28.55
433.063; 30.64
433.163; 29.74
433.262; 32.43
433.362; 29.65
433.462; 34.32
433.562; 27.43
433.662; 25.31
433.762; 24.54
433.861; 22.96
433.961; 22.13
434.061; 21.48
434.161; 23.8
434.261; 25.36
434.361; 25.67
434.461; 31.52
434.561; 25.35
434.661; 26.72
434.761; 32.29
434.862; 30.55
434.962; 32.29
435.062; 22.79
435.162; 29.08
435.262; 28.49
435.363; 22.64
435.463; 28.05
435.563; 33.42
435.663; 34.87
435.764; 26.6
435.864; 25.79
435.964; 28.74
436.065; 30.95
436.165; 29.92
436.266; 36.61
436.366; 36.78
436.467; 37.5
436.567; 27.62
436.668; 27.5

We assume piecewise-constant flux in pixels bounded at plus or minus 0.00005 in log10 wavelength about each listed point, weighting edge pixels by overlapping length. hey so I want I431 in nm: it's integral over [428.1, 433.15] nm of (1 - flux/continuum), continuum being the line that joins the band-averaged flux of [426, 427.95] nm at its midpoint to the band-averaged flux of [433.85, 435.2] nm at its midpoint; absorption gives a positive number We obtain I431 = 0.47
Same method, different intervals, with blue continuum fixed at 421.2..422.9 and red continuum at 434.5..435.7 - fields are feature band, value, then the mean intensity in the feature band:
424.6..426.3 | 0.029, 26.2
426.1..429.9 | 0.169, 26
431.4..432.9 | 0.007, 28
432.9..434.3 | 0.068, 27.1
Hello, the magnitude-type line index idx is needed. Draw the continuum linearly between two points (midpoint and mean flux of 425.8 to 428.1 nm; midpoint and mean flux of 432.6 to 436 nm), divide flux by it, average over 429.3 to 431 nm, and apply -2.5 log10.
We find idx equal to 0.320 mag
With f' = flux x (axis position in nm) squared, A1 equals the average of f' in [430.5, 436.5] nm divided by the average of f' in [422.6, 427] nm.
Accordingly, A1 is 1.1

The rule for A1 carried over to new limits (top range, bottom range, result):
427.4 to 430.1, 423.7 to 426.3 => 0.98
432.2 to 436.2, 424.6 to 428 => 1.07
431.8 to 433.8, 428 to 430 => 1.19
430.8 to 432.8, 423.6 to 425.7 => 1.04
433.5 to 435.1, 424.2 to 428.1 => 1.03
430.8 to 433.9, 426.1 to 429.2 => 1.04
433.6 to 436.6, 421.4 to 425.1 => 1.16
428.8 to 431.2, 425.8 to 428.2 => 0.80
